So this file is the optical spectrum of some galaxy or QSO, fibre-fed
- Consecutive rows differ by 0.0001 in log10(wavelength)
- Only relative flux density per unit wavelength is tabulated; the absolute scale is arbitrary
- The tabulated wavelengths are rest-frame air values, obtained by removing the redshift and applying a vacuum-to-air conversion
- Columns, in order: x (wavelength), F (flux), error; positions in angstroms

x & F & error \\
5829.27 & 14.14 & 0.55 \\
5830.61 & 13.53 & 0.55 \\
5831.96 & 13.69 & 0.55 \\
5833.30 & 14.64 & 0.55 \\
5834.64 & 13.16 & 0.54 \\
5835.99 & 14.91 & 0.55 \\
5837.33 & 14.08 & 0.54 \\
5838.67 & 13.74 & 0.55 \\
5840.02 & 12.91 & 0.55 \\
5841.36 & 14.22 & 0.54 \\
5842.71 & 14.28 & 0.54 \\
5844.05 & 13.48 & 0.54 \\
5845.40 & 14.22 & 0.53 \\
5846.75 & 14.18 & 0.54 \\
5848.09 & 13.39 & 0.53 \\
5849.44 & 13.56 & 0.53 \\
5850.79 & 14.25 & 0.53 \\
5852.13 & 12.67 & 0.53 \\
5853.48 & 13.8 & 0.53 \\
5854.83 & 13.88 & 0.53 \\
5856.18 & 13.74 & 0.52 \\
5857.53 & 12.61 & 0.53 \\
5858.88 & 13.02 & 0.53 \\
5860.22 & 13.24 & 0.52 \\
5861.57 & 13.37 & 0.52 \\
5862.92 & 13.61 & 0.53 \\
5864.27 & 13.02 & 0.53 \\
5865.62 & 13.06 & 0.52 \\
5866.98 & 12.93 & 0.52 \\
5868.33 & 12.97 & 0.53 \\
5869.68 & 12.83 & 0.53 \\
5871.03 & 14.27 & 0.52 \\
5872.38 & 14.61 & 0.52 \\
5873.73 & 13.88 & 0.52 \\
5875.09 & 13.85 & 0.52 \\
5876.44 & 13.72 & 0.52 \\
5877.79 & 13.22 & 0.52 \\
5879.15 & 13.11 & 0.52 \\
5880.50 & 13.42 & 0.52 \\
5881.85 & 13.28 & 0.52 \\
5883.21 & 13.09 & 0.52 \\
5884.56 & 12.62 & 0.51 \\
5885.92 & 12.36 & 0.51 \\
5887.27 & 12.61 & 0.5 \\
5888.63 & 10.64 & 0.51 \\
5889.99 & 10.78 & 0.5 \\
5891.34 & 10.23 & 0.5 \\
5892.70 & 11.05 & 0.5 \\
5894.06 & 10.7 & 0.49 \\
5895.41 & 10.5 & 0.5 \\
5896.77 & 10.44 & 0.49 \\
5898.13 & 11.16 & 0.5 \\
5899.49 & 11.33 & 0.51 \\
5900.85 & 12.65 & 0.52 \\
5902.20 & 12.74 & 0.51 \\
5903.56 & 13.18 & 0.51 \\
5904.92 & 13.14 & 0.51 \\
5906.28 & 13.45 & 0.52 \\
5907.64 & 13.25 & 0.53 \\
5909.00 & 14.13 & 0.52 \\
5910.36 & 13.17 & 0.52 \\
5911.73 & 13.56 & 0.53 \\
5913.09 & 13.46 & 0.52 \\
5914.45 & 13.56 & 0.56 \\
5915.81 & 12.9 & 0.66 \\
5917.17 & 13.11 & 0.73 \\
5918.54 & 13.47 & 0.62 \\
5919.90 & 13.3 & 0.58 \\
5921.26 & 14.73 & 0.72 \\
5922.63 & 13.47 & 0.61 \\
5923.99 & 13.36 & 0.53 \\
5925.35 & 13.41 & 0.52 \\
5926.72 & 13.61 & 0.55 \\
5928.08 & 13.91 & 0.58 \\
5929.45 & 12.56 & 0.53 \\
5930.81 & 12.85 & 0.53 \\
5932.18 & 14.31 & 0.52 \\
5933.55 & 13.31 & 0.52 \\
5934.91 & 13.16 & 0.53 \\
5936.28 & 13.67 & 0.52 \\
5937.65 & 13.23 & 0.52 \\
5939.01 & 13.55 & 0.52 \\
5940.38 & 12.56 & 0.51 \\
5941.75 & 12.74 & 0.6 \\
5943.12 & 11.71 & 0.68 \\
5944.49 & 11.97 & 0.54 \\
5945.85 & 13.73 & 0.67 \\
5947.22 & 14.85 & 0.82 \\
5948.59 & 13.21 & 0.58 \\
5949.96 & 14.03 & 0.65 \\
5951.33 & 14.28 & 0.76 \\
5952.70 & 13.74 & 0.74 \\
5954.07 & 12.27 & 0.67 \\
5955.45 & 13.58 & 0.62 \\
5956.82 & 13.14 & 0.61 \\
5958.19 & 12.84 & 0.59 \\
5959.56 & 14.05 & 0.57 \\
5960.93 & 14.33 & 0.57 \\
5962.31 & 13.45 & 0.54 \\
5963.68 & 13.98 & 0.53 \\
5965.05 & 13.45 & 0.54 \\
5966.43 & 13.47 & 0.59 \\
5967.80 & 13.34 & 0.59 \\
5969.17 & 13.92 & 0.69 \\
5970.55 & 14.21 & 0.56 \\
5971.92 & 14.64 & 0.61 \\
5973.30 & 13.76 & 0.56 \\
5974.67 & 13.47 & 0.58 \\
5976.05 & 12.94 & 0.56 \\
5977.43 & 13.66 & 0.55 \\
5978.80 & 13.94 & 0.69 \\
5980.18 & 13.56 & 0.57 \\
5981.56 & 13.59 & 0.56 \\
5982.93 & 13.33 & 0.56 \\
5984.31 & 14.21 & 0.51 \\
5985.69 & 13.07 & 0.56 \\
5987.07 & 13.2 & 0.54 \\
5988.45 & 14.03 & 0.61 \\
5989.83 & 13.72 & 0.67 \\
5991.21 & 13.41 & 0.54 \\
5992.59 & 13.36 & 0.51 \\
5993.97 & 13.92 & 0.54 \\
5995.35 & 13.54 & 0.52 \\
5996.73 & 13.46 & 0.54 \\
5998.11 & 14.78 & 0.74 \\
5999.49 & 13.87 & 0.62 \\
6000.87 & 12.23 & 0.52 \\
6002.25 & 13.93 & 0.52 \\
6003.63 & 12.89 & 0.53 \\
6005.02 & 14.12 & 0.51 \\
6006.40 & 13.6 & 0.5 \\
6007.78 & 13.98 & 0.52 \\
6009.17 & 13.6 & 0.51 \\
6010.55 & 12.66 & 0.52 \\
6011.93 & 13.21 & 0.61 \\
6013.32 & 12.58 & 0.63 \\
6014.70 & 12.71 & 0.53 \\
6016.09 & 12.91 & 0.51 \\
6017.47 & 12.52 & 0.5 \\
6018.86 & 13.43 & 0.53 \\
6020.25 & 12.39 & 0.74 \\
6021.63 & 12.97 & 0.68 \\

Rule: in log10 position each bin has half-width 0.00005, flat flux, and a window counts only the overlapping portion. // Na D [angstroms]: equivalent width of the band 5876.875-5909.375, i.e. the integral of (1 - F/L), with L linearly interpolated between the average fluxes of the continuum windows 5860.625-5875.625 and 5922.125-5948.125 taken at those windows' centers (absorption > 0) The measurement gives 2.9 angstroms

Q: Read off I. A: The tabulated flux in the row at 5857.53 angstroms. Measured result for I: 12.61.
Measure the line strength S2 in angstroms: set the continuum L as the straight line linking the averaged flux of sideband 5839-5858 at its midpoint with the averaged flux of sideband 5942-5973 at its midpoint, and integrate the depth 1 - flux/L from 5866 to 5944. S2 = 4.1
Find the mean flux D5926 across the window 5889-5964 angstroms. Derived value 13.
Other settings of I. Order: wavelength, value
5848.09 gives 13.39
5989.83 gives 13.72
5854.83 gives 13.88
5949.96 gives 14.03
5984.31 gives 14.21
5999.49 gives 13.87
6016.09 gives 12.91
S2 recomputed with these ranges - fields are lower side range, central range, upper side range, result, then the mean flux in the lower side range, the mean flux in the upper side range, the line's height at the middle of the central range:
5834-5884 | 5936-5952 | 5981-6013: 0.31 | 13.6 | 13.5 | 13.5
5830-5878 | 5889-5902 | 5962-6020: 2.44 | 13.6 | 13.5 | 13.6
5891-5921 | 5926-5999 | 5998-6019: -3.28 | 12.5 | 13.3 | 12.9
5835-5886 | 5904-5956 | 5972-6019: 0.44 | 13.5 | 13.5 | 13.5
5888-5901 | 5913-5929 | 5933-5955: -1.80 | 10.9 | 13.3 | 12.1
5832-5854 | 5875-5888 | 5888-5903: -1.35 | 13.8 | 11.1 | 11.9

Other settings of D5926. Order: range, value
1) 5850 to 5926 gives 12.9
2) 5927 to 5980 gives 13.5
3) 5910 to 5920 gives 13.3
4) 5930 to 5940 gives 13.4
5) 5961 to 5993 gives 13.7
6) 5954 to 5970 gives 13.5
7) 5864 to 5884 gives 13.4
